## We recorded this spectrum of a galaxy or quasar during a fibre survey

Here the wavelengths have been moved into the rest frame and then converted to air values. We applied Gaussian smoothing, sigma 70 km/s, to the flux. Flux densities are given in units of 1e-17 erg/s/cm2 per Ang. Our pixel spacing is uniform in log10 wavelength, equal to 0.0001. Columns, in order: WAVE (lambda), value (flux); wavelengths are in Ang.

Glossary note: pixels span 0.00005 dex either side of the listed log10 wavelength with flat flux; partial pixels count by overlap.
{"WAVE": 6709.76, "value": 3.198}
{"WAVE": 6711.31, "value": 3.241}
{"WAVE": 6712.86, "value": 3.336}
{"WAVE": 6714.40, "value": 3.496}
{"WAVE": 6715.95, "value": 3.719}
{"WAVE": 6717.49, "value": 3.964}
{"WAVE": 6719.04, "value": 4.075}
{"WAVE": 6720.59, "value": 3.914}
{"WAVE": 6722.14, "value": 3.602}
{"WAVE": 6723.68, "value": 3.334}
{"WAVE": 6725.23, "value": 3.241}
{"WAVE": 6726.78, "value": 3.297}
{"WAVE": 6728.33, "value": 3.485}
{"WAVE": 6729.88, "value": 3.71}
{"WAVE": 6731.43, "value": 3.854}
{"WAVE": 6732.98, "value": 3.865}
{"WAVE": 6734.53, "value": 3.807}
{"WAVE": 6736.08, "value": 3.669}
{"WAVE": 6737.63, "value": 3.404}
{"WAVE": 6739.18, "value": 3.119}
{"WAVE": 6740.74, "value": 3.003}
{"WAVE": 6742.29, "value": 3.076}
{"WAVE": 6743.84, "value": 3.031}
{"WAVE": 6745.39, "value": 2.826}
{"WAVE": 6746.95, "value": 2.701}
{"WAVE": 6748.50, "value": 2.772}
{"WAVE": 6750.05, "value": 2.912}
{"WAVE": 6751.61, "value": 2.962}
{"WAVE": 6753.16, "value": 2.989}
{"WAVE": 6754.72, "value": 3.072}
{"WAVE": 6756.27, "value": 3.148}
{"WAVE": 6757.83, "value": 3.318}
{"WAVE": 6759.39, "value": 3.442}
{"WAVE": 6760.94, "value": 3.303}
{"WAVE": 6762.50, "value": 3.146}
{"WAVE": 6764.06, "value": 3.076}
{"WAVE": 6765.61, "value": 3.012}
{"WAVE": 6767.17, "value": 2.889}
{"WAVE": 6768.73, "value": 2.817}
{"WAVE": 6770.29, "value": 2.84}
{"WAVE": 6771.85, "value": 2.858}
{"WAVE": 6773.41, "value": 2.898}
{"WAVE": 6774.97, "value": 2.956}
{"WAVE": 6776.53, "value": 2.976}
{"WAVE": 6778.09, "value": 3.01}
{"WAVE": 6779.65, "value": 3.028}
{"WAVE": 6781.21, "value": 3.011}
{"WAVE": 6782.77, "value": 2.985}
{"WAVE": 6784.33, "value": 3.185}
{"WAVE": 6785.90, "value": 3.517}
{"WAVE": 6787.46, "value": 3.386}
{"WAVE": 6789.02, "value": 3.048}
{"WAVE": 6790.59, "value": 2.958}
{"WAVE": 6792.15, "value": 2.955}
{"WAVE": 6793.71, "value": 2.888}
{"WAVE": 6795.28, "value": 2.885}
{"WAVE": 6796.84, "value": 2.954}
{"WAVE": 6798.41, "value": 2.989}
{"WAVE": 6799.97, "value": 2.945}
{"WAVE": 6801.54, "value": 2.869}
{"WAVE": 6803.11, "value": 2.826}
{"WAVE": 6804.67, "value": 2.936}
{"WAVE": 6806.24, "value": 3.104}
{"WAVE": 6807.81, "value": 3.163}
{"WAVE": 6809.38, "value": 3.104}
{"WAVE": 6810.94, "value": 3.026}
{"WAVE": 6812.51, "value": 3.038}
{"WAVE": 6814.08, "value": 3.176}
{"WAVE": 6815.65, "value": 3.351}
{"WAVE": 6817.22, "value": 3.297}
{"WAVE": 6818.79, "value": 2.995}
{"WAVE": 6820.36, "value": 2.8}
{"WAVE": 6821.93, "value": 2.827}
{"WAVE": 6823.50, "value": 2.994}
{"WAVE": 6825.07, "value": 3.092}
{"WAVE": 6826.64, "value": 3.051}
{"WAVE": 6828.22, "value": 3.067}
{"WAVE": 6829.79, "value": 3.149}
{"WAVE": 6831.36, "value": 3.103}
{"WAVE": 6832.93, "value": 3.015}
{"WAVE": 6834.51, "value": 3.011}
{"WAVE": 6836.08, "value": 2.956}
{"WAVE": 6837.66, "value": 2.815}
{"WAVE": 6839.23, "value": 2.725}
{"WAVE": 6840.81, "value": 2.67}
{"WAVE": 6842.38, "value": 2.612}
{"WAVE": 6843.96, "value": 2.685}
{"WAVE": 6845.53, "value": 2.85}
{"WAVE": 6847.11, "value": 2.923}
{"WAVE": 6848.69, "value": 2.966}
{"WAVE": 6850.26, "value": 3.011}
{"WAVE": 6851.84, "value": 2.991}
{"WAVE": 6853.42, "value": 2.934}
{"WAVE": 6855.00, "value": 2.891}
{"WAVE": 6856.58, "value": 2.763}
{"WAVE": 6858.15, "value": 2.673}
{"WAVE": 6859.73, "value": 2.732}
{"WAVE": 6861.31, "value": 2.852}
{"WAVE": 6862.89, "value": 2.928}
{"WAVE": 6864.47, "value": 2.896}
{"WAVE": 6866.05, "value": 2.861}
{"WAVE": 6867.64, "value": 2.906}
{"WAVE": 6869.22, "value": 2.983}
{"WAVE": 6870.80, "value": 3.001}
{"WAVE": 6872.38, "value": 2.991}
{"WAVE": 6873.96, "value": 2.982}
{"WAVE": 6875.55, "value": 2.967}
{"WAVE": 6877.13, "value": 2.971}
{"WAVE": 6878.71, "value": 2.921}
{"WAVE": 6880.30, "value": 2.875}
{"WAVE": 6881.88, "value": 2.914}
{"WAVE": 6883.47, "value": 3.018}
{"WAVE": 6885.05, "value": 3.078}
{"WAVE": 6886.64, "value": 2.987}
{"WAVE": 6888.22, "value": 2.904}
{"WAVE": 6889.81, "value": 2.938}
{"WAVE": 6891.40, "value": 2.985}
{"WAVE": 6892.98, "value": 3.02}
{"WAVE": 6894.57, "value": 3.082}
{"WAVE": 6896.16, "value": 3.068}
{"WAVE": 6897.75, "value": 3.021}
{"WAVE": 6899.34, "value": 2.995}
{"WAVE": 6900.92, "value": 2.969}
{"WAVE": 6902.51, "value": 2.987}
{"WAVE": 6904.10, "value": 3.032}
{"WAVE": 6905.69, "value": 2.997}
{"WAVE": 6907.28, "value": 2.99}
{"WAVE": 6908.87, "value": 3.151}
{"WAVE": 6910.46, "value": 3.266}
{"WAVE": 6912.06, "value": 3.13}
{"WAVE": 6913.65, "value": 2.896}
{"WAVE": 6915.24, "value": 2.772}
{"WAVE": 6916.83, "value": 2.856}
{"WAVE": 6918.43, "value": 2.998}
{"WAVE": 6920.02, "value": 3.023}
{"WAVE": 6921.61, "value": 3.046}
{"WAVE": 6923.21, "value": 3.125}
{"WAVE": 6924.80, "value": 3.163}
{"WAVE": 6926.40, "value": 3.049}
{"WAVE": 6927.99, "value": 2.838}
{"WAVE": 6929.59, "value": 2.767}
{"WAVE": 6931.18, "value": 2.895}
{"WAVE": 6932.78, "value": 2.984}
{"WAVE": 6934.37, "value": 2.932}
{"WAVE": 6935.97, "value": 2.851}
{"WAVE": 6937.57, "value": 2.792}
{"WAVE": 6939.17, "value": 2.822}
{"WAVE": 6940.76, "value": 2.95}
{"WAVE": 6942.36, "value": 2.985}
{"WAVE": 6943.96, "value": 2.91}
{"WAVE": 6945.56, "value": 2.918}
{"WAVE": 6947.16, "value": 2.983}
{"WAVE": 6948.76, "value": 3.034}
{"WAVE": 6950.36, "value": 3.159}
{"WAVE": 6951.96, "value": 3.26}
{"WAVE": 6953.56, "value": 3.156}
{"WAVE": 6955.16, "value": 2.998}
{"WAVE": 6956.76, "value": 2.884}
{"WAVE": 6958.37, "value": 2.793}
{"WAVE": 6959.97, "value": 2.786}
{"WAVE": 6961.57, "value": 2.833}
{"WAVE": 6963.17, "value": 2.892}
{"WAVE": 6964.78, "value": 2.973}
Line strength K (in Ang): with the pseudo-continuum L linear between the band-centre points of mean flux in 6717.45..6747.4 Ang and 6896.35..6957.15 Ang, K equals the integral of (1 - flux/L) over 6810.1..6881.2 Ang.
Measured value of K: 5.4 Ang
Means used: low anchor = 3.44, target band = 2.94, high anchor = 2.99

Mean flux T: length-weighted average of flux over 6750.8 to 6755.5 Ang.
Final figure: 3.01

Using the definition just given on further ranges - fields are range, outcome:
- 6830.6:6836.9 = 3.02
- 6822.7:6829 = 3.05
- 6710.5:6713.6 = 3.28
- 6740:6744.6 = 3.04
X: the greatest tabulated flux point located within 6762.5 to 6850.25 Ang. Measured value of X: 3.517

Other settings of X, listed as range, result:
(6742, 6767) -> 3.442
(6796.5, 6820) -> 3.351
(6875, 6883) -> 2.971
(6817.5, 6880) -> 3.149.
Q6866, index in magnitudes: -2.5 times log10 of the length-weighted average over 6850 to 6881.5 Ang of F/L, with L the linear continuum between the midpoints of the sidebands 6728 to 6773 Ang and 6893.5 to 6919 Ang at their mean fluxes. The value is 0.05 mag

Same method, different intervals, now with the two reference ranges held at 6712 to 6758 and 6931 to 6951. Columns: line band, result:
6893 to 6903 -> 0.00 mag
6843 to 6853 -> 0.08 mag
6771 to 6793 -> 0.07 mag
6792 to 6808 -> 0.10 mag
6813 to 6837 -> 0.04 mag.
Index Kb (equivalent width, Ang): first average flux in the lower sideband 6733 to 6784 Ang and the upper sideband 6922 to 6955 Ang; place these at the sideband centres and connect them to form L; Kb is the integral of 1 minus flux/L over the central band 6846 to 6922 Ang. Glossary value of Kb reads 1.2 Ang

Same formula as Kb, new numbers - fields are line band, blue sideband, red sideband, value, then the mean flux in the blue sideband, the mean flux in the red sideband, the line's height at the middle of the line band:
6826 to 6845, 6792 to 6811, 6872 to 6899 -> 0.47 Ang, 2.97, 2.98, 2.98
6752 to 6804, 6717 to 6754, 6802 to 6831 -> 2.62 Ang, 3.35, 3.05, 3.2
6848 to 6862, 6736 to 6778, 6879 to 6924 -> 0.68 Ang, 3.03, 3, 3.01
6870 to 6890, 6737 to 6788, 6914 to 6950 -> 0.06 Ang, 3.05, 2.94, 2.98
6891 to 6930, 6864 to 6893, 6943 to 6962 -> -0.60 Ang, 2.96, 2.98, 2.97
